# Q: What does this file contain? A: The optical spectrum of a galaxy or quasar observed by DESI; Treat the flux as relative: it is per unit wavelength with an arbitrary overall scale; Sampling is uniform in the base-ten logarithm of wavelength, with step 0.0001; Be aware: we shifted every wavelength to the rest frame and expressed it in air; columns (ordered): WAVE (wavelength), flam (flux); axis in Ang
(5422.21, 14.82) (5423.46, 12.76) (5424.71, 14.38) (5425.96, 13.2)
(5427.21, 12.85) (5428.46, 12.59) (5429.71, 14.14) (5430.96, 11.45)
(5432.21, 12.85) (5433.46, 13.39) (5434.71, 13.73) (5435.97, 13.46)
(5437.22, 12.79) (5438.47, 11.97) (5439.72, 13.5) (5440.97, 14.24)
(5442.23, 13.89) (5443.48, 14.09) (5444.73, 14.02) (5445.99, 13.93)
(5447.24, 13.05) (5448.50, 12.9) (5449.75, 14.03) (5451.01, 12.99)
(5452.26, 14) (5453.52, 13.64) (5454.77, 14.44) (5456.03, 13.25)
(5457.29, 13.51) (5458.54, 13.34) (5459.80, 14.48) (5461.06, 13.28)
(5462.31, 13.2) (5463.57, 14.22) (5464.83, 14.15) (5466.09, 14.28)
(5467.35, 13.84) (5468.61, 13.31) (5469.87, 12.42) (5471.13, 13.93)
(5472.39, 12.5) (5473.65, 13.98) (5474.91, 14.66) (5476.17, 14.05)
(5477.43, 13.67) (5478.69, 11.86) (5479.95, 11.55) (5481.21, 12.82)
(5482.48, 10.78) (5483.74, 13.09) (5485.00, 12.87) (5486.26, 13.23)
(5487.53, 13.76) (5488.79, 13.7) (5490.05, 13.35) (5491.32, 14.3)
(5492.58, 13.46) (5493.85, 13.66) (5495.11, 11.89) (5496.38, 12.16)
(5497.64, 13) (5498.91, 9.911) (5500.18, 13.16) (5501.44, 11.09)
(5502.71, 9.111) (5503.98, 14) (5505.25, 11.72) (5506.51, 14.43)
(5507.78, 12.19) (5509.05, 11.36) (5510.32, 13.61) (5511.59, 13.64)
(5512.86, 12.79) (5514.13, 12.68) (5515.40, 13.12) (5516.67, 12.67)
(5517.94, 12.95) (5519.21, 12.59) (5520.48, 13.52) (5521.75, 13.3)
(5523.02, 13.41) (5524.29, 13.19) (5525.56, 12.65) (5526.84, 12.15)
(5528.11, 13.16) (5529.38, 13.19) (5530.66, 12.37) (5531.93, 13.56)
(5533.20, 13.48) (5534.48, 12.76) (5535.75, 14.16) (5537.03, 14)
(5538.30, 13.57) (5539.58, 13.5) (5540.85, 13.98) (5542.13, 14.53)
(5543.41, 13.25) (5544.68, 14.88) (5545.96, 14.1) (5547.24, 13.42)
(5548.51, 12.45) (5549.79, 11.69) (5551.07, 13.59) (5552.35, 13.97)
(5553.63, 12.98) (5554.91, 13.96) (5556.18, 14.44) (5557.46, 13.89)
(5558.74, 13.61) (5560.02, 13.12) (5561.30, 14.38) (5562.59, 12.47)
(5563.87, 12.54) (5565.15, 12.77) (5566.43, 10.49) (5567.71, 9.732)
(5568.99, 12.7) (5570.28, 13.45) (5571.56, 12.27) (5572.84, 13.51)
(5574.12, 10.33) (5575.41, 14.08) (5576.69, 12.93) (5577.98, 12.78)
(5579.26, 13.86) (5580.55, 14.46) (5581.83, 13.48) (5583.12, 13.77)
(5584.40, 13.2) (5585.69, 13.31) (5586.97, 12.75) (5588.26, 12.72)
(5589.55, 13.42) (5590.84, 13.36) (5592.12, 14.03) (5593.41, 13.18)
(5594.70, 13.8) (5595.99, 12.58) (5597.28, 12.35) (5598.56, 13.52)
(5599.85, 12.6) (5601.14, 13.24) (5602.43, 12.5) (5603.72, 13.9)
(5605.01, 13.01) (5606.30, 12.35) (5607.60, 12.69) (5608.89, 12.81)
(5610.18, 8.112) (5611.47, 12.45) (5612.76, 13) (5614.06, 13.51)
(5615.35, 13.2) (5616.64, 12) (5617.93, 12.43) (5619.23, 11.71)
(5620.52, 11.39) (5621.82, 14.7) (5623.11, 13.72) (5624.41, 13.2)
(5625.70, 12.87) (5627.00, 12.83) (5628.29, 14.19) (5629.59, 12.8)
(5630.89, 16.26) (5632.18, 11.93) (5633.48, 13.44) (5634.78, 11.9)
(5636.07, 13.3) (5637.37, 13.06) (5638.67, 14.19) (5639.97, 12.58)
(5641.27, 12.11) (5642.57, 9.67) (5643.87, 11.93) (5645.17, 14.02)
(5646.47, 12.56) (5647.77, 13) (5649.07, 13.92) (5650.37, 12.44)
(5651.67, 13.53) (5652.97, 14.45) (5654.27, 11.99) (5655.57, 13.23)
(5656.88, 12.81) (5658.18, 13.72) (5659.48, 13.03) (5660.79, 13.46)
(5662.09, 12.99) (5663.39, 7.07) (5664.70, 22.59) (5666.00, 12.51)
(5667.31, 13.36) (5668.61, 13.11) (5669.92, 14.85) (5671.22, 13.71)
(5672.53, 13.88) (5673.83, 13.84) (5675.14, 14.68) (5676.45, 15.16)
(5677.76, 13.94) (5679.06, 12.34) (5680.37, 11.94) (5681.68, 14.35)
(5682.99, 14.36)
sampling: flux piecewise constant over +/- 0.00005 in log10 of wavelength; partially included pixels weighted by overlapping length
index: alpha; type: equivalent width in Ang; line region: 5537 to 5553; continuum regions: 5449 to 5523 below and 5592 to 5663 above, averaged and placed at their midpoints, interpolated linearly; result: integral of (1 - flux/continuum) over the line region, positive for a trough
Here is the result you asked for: -0.7 Ang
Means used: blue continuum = 13.1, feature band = 13.6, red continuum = 12.9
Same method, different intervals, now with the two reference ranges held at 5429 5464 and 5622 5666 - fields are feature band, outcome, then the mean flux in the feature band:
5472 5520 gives 2.27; 12.8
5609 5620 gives 0.95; 12.1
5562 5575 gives 1.21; 12.1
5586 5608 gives 0.31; 13.1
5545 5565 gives -0.09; 13.4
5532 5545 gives -0.42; 13.8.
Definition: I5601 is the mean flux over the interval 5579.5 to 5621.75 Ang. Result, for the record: 12.9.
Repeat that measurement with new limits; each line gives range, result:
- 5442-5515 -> 13.1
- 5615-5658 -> 13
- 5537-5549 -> 13.8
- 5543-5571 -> 13.1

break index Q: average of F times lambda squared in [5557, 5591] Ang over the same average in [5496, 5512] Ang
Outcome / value 1.08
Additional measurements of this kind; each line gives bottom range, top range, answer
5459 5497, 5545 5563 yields 1.04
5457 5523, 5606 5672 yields 1.06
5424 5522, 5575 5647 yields 1.04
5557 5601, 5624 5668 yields 1.04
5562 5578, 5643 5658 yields 1.09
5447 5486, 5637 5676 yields 1.07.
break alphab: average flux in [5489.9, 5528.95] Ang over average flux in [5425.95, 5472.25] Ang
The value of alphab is 0.9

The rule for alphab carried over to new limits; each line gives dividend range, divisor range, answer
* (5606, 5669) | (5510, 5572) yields 0.98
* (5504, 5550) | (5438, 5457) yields 0.97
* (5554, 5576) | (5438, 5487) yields 0.95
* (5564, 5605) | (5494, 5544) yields 1.00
